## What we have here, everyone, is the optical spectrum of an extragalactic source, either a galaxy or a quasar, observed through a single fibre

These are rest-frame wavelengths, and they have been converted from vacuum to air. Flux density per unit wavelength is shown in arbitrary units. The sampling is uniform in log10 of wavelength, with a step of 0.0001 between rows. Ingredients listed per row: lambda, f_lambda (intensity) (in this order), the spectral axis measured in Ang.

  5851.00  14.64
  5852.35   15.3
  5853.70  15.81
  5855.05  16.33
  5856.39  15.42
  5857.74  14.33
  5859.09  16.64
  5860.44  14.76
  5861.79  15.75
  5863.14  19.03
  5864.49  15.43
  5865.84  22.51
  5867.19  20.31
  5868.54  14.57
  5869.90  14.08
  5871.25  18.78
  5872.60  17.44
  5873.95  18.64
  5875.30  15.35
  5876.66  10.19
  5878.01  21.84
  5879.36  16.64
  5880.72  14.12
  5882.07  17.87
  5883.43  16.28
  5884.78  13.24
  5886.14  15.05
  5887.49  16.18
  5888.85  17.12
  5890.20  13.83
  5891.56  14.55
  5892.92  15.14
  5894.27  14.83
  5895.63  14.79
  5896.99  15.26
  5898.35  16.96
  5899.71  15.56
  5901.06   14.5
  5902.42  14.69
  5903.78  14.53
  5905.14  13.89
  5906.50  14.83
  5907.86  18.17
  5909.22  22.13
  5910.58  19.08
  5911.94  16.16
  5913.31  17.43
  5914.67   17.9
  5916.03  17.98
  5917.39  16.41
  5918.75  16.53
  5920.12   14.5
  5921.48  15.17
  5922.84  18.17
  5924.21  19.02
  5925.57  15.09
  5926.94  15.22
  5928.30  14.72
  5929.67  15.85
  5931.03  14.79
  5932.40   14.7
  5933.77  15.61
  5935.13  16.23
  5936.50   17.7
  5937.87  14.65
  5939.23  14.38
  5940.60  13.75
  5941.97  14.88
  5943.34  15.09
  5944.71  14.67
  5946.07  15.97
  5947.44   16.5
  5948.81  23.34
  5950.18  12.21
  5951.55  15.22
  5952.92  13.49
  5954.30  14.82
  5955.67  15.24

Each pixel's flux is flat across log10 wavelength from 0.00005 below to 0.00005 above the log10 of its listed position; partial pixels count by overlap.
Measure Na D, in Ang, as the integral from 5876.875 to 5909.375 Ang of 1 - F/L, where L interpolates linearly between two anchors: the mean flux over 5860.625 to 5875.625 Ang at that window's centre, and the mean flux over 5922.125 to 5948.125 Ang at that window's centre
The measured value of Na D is 2.0 Ang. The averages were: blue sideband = 17.4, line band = 15.7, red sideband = 15.6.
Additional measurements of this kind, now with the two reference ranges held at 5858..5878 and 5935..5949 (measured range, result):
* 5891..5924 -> 0.0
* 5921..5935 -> 0.1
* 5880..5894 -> 1.0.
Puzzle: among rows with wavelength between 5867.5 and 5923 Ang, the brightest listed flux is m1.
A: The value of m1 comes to 22.13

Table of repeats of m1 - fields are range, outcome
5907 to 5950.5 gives 23.34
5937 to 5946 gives 15.09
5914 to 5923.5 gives 18.17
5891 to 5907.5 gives 16.96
